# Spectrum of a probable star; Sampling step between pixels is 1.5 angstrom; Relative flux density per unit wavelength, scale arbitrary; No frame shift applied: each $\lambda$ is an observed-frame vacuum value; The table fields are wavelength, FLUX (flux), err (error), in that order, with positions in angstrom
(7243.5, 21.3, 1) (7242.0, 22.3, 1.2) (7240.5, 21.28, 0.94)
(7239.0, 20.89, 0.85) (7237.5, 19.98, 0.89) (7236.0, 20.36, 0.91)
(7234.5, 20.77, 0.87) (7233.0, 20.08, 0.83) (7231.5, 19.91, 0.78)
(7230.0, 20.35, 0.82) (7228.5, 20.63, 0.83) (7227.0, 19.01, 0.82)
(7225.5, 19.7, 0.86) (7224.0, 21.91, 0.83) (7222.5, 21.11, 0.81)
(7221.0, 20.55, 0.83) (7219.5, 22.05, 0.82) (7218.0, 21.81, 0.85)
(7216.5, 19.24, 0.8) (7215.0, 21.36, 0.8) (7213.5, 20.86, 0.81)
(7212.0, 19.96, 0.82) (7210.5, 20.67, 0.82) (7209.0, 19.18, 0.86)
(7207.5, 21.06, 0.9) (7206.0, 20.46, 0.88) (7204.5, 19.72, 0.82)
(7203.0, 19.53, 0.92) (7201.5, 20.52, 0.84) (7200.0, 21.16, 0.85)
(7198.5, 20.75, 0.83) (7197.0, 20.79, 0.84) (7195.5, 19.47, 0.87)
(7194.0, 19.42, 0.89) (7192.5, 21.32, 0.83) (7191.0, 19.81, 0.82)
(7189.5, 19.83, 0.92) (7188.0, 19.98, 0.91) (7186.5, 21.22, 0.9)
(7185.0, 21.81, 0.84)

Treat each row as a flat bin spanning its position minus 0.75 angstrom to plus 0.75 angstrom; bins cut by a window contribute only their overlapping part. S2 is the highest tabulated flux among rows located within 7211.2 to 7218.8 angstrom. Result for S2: 21.81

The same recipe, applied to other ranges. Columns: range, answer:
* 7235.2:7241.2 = 21.28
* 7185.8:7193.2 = 21.32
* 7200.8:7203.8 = 20.52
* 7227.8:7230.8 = 20.63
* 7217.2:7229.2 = 22.05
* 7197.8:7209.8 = 21.16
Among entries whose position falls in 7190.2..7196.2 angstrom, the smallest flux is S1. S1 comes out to 19.42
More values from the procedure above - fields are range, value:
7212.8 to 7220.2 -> 19.24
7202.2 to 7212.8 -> 19.18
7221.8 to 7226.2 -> 19.7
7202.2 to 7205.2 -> 19.53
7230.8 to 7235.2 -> 19.91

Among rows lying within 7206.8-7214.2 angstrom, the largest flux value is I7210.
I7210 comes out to 21.06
